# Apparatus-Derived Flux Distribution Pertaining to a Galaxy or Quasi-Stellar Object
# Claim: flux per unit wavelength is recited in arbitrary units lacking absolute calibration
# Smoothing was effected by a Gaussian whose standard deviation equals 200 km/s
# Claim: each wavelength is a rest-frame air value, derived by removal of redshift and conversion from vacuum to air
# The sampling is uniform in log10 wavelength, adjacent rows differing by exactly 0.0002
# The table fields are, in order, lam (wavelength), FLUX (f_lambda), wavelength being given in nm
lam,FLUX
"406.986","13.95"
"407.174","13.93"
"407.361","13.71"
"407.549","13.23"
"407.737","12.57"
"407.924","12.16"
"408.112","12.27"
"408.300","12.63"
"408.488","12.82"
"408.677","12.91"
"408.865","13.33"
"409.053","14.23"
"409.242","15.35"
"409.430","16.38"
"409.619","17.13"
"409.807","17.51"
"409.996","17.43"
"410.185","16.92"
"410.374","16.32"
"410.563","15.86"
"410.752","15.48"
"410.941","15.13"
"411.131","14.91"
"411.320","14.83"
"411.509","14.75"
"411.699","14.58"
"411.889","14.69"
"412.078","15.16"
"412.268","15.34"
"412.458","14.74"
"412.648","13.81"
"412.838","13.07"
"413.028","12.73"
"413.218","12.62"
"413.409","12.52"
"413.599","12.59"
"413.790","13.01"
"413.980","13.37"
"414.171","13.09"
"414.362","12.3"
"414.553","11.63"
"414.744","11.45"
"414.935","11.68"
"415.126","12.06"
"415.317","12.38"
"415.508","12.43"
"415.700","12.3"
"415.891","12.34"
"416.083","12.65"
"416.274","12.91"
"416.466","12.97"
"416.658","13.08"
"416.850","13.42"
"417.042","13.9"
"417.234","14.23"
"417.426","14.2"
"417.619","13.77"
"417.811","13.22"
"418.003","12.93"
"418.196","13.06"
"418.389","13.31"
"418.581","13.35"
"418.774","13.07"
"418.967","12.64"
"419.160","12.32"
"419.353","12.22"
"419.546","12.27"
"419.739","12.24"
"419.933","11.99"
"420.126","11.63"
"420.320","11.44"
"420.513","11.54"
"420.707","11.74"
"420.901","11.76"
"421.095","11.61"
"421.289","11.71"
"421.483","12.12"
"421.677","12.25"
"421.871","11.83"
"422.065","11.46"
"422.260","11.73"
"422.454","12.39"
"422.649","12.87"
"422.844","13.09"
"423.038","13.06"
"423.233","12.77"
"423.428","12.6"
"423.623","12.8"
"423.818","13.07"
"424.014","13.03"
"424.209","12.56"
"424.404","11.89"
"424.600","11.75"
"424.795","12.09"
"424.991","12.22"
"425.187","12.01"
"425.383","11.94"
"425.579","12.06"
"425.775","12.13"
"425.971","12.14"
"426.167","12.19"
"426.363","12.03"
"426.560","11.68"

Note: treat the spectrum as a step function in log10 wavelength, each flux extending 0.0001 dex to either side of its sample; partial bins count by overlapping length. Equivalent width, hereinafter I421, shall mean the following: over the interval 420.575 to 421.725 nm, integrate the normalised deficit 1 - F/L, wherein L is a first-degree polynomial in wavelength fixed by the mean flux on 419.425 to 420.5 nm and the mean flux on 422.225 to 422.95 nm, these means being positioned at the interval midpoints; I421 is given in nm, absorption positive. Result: 0.04 nm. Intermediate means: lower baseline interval 11.9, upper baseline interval 12.6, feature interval 11.8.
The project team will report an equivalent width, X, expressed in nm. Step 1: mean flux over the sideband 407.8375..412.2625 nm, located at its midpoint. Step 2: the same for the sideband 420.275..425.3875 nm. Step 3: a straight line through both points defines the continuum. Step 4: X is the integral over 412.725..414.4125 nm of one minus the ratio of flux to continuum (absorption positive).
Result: 0.16 nm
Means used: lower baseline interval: 14.9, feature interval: 12.8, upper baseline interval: 12.2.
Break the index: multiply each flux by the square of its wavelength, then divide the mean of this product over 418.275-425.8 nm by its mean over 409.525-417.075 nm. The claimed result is 0.9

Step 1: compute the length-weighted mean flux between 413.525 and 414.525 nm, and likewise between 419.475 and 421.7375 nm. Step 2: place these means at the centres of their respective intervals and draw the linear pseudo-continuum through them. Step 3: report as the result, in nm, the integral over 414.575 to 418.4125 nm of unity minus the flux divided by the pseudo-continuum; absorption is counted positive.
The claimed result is -0.14 nm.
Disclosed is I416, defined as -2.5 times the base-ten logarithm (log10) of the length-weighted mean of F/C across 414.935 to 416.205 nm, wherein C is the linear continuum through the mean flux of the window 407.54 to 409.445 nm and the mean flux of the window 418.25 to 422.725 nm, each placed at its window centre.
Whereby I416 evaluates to 0.03 mag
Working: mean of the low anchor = 13.3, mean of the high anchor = 12.2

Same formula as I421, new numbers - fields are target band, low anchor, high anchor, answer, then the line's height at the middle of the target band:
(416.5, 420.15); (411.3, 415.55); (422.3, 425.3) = -0.032 nm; 12.9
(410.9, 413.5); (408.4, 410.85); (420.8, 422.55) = 0.099 nm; 14.7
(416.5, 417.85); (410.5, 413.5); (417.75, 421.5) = -0.074 nm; 13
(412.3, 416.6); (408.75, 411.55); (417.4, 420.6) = 0.454 nm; 14.2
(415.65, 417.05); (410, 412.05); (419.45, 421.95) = 0.057 nm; 13.5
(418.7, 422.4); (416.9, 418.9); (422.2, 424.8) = 0.307 nm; 13.1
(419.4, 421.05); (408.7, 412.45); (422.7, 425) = 0.191 nm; 13.4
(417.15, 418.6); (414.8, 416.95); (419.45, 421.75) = -0.149 nm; 12.3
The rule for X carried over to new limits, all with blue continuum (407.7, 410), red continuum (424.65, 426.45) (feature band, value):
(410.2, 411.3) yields -0.12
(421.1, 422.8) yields 0.07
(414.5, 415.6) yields 0.12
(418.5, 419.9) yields 0.04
